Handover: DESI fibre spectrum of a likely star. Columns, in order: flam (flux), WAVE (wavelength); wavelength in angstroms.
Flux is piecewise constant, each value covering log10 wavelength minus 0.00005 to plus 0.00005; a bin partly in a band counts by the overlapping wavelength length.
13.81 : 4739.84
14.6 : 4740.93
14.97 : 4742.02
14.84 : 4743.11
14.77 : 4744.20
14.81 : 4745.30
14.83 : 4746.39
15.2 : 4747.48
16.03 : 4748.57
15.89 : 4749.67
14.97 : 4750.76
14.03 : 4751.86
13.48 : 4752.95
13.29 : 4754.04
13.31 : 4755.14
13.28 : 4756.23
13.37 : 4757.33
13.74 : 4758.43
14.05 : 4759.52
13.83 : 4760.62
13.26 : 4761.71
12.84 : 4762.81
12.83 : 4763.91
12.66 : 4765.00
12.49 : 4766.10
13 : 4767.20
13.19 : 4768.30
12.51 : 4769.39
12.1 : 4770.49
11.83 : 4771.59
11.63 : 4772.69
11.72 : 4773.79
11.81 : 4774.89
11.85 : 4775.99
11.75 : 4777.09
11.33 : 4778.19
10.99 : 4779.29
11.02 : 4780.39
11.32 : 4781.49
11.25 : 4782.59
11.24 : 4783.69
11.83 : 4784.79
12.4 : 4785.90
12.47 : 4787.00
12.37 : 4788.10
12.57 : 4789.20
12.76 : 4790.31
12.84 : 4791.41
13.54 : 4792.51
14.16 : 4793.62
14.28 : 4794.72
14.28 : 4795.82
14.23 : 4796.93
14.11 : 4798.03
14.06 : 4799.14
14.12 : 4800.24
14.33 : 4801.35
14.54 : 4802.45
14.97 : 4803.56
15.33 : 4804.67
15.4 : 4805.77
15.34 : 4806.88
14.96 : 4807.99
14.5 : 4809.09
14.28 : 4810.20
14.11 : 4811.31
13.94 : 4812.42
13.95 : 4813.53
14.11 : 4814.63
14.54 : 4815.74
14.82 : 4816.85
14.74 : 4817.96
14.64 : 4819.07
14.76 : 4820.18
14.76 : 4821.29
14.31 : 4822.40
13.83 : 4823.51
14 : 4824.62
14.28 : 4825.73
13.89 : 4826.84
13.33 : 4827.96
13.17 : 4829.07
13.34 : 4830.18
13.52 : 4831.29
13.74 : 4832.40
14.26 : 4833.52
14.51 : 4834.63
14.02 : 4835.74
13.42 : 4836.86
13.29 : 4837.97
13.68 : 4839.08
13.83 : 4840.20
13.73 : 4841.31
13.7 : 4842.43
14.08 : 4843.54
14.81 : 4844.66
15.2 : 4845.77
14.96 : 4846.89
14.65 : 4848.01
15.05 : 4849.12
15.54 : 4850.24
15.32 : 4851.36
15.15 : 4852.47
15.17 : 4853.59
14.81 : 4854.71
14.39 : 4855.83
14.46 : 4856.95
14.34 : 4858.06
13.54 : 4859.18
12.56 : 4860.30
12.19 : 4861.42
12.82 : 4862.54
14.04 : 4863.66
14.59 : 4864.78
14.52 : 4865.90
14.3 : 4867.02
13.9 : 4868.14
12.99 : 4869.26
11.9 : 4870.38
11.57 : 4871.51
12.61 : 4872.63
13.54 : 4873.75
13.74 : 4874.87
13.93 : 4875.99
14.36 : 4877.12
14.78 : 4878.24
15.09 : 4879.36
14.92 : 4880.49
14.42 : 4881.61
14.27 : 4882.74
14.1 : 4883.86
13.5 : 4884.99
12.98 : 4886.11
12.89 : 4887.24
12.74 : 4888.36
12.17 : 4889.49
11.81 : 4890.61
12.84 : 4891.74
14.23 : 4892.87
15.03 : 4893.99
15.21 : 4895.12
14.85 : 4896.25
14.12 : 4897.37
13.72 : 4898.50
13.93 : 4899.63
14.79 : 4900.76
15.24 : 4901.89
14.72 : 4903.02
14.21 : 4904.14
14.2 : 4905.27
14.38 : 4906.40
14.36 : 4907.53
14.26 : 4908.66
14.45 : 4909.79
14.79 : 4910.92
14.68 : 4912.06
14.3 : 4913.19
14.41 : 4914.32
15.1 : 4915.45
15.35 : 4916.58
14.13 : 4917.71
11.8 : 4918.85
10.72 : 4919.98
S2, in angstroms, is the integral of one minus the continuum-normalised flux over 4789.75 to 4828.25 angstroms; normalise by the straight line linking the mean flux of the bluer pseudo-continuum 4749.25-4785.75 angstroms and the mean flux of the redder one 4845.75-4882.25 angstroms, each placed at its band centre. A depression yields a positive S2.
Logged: -3.00 angstroms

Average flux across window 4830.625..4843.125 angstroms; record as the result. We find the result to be 13.8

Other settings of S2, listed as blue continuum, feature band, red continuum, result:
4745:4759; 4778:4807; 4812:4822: 2.4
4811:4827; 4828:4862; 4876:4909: 0.2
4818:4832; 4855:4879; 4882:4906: 0.6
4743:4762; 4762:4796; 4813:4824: 4.8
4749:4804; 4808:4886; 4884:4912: -2.9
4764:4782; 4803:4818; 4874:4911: -2.4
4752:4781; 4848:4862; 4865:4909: -0.9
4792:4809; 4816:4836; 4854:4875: 0.0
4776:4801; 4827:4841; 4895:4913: -0.3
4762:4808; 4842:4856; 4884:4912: -1.4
